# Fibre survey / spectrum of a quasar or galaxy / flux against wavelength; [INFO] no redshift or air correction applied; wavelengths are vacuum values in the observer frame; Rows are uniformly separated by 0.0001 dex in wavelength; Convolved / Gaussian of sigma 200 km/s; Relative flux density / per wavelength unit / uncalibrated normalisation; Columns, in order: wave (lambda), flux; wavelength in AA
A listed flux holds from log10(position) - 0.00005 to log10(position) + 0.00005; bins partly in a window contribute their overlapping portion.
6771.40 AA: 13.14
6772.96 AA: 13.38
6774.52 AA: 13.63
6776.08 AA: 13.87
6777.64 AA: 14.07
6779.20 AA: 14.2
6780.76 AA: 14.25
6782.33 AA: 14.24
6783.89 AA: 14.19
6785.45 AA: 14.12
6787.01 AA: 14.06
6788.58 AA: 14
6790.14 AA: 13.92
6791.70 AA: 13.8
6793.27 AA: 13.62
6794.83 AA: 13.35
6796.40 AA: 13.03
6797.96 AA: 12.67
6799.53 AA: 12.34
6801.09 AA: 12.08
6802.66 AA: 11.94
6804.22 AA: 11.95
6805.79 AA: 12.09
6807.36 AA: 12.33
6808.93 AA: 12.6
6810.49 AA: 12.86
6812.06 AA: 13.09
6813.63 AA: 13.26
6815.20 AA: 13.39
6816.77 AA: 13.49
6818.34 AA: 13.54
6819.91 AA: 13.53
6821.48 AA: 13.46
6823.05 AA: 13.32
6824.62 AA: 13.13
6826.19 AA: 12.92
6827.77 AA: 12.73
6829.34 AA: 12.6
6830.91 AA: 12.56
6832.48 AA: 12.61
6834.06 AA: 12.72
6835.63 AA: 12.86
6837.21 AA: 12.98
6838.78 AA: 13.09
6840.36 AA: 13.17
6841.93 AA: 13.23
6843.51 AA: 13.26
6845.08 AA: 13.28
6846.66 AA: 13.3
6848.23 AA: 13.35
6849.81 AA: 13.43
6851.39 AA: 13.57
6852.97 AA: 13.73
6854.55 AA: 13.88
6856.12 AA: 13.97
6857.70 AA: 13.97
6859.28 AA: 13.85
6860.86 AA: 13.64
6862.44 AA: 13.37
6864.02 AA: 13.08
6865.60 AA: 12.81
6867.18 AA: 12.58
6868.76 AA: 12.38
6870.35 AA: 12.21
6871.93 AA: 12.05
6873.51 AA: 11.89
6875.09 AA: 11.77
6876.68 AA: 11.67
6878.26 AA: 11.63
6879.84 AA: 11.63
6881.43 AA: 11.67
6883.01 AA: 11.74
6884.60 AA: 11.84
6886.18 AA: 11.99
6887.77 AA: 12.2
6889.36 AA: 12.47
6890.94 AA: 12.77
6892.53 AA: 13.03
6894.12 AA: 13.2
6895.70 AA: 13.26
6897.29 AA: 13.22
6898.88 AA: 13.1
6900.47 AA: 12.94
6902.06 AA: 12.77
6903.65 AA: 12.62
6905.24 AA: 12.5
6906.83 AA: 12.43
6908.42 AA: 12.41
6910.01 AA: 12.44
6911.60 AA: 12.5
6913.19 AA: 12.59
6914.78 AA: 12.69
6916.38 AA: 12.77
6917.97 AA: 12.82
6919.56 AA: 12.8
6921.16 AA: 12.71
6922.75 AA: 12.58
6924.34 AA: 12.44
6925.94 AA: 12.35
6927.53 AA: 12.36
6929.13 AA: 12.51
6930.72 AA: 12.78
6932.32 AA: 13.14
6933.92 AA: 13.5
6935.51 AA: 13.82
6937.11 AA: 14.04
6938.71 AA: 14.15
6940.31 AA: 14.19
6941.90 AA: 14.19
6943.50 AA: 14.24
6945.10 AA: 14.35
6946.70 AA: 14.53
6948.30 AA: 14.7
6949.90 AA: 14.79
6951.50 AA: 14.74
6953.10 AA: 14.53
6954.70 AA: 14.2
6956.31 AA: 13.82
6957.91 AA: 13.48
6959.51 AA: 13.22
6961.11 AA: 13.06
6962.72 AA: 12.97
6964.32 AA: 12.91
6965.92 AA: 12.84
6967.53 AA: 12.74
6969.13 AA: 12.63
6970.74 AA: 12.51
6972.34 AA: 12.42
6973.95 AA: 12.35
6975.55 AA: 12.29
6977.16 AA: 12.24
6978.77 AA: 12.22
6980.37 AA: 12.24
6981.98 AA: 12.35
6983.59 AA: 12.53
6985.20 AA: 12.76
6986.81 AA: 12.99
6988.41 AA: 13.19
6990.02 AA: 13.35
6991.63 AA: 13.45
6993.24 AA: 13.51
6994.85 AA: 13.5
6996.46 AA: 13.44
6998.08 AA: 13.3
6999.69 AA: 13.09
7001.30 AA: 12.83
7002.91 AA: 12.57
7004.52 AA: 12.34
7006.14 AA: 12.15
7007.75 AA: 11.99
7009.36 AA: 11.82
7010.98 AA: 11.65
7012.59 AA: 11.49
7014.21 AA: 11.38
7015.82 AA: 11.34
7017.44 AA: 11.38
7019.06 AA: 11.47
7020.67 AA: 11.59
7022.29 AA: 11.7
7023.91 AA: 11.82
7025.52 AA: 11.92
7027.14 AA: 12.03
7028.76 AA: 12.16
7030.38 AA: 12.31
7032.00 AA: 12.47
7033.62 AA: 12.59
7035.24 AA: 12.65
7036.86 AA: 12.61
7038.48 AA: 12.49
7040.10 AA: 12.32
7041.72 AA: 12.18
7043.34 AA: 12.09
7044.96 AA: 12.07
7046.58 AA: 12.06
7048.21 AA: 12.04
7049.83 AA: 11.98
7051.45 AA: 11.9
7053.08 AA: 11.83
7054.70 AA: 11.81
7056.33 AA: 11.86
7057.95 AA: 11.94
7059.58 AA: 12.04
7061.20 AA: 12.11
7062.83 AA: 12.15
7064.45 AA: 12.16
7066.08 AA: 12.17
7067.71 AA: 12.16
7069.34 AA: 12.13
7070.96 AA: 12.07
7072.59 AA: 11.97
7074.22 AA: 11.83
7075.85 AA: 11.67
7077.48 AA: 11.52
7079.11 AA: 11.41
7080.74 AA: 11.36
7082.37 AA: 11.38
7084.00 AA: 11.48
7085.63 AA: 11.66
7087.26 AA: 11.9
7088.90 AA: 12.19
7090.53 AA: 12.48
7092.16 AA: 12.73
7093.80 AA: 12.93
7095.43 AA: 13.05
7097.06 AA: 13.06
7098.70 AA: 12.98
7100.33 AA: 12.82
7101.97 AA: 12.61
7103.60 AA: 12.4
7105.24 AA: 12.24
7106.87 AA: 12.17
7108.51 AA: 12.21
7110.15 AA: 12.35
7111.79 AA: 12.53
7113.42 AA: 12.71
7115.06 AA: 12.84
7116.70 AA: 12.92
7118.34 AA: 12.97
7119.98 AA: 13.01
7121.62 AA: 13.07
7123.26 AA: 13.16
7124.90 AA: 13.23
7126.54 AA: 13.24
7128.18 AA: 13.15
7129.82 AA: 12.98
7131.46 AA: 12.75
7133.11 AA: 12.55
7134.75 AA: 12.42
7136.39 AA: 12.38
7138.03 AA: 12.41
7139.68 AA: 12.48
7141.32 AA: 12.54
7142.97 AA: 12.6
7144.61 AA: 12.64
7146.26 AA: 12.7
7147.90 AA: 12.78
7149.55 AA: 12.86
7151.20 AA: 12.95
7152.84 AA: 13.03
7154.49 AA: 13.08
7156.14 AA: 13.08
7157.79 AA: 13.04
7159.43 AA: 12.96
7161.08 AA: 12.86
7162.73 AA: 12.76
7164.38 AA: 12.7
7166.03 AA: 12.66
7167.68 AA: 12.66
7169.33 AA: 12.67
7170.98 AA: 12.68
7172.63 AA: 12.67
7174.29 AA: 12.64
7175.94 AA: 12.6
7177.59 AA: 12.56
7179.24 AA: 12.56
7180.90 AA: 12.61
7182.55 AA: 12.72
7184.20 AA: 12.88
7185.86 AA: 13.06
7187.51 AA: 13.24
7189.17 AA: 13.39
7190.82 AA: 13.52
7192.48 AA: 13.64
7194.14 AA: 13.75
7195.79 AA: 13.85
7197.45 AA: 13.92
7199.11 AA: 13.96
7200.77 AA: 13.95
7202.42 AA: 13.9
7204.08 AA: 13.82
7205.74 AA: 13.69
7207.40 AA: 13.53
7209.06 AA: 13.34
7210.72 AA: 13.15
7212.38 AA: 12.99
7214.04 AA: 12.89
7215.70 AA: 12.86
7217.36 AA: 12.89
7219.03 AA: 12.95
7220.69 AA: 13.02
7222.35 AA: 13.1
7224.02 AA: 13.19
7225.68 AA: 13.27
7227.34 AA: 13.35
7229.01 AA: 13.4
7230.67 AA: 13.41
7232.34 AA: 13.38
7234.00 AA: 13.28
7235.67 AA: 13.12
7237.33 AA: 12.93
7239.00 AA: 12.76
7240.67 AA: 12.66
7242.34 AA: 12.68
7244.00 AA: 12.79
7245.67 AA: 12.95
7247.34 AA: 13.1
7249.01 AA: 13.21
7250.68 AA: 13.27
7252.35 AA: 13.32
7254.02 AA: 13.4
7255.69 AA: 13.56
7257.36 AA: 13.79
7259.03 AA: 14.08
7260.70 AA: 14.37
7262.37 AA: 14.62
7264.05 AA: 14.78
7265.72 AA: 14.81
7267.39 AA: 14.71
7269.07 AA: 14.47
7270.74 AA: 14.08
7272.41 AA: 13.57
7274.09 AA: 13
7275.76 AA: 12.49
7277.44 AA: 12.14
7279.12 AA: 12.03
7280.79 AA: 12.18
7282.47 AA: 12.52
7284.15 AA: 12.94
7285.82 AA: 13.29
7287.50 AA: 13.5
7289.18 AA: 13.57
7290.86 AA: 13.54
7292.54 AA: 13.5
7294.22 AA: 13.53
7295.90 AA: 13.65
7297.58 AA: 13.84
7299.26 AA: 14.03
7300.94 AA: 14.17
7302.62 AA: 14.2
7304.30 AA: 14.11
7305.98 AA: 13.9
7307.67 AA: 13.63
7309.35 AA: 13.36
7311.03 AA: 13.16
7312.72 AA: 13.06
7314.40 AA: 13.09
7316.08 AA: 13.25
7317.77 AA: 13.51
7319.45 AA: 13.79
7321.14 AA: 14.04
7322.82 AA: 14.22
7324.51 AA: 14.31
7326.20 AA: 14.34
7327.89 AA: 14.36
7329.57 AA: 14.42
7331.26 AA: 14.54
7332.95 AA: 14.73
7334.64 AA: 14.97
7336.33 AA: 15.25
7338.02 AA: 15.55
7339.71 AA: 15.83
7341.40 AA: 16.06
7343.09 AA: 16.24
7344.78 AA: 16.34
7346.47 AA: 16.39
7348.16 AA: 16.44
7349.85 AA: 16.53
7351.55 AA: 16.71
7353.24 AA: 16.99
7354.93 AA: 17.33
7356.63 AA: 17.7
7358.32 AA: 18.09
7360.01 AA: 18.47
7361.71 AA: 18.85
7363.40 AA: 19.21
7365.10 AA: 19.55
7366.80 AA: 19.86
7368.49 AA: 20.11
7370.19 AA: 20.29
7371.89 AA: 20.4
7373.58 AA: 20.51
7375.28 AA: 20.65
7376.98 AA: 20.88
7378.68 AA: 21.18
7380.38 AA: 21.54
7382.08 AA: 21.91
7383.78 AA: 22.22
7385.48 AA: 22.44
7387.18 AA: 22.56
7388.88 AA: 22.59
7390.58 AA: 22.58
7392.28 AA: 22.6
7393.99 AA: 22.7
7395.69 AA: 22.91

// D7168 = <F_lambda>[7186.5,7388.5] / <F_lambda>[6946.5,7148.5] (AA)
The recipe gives 1.2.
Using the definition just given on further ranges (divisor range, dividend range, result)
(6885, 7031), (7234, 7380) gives 1.17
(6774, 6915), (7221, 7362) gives 1.09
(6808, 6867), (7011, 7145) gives 0.93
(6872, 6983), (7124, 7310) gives 1.02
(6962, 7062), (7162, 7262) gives 1.07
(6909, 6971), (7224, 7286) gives 1.00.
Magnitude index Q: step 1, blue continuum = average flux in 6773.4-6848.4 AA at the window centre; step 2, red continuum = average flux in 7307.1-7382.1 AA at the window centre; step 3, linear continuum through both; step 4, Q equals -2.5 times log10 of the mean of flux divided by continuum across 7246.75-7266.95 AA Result 0.16 mag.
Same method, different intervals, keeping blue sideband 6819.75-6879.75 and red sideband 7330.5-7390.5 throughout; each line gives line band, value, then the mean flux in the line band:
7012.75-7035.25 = 0.25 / 11.9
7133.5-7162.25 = 0.26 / 12.8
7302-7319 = 0.31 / 13.5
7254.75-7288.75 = 0.29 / 13.5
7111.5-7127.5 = 0.22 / 13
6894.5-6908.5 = 0.06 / 12.8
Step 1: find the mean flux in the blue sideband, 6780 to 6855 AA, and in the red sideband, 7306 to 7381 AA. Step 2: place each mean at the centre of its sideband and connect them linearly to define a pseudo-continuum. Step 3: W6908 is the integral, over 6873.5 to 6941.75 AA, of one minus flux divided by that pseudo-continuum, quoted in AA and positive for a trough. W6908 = 5.4 AA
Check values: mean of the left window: 13.2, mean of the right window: 16.5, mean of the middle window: 12.7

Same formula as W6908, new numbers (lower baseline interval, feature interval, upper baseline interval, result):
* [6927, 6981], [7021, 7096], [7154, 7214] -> 6.8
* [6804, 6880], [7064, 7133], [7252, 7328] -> 4.8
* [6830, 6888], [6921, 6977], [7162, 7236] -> -2.1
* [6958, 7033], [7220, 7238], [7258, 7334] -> 0.3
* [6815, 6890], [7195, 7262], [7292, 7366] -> 6.3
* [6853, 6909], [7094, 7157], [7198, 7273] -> 2.2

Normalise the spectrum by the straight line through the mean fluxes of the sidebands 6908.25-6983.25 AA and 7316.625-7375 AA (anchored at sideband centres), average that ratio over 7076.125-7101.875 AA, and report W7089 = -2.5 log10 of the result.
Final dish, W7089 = 0.18 mag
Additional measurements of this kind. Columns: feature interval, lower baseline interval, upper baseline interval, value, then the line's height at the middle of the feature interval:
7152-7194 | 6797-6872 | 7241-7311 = 0.04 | 13.4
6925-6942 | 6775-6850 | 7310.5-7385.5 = 0.06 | 14.1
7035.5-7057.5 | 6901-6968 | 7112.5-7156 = 0.08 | 13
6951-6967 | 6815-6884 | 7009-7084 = -0.10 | 12.4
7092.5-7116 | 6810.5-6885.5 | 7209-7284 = 0.04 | 13.2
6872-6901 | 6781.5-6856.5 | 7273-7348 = 0.08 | 13.3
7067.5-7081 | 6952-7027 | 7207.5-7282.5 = 0.09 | 12.8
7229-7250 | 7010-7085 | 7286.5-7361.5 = 0.07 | 14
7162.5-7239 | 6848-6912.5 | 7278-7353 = 0.06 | 13.9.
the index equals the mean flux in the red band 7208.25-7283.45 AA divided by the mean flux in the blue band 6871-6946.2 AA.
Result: 1.0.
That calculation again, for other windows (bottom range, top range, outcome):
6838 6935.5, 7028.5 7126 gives 0.96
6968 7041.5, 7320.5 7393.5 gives 1.47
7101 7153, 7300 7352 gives 1.15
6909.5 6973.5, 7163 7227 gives 0.99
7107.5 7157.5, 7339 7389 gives 1.49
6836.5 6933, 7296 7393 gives 1.33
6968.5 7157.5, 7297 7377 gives 1.29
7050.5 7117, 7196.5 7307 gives 1.10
